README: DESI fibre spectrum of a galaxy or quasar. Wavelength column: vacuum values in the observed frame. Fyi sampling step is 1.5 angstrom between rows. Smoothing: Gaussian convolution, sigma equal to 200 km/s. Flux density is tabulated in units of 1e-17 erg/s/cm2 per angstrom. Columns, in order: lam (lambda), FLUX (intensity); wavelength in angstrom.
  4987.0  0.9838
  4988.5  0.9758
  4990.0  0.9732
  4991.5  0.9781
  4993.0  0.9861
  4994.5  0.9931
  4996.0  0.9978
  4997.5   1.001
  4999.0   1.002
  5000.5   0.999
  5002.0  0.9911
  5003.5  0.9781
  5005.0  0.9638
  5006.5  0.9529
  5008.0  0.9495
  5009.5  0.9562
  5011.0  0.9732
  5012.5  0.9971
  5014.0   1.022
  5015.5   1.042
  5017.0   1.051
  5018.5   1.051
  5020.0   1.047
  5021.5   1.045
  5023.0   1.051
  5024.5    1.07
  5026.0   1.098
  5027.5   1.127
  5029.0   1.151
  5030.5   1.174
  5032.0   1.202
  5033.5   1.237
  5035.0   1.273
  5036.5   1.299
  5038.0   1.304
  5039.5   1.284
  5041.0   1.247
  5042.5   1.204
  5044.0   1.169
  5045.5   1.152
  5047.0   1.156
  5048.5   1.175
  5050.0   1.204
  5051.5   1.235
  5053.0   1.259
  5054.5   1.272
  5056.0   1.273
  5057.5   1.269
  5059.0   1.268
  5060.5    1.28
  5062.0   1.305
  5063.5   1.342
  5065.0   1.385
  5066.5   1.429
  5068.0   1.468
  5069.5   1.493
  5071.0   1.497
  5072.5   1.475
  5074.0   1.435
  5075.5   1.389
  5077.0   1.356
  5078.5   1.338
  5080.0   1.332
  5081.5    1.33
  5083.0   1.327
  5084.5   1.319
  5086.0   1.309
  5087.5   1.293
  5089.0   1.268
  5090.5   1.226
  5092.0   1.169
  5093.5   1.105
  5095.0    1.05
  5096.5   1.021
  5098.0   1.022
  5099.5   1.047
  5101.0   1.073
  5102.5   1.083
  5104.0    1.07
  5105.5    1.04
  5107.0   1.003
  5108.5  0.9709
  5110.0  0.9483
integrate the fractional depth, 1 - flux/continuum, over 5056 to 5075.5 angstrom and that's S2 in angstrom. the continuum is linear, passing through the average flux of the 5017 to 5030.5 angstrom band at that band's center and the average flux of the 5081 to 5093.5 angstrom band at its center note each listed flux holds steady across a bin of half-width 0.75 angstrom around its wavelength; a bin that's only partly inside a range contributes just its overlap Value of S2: -2.8 angstrom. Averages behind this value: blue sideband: 1.08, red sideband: 1.27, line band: 1.38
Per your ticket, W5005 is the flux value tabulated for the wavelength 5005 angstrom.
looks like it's 0.9638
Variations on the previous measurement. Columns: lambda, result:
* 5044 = 1.169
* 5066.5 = 1.429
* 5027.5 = 1.127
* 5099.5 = 1.047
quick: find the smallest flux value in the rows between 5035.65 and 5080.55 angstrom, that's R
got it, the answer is 1.152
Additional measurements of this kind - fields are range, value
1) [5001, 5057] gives 0.9495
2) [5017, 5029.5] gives 1.045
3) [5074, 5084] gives 1.327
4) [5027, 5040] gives 1.127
